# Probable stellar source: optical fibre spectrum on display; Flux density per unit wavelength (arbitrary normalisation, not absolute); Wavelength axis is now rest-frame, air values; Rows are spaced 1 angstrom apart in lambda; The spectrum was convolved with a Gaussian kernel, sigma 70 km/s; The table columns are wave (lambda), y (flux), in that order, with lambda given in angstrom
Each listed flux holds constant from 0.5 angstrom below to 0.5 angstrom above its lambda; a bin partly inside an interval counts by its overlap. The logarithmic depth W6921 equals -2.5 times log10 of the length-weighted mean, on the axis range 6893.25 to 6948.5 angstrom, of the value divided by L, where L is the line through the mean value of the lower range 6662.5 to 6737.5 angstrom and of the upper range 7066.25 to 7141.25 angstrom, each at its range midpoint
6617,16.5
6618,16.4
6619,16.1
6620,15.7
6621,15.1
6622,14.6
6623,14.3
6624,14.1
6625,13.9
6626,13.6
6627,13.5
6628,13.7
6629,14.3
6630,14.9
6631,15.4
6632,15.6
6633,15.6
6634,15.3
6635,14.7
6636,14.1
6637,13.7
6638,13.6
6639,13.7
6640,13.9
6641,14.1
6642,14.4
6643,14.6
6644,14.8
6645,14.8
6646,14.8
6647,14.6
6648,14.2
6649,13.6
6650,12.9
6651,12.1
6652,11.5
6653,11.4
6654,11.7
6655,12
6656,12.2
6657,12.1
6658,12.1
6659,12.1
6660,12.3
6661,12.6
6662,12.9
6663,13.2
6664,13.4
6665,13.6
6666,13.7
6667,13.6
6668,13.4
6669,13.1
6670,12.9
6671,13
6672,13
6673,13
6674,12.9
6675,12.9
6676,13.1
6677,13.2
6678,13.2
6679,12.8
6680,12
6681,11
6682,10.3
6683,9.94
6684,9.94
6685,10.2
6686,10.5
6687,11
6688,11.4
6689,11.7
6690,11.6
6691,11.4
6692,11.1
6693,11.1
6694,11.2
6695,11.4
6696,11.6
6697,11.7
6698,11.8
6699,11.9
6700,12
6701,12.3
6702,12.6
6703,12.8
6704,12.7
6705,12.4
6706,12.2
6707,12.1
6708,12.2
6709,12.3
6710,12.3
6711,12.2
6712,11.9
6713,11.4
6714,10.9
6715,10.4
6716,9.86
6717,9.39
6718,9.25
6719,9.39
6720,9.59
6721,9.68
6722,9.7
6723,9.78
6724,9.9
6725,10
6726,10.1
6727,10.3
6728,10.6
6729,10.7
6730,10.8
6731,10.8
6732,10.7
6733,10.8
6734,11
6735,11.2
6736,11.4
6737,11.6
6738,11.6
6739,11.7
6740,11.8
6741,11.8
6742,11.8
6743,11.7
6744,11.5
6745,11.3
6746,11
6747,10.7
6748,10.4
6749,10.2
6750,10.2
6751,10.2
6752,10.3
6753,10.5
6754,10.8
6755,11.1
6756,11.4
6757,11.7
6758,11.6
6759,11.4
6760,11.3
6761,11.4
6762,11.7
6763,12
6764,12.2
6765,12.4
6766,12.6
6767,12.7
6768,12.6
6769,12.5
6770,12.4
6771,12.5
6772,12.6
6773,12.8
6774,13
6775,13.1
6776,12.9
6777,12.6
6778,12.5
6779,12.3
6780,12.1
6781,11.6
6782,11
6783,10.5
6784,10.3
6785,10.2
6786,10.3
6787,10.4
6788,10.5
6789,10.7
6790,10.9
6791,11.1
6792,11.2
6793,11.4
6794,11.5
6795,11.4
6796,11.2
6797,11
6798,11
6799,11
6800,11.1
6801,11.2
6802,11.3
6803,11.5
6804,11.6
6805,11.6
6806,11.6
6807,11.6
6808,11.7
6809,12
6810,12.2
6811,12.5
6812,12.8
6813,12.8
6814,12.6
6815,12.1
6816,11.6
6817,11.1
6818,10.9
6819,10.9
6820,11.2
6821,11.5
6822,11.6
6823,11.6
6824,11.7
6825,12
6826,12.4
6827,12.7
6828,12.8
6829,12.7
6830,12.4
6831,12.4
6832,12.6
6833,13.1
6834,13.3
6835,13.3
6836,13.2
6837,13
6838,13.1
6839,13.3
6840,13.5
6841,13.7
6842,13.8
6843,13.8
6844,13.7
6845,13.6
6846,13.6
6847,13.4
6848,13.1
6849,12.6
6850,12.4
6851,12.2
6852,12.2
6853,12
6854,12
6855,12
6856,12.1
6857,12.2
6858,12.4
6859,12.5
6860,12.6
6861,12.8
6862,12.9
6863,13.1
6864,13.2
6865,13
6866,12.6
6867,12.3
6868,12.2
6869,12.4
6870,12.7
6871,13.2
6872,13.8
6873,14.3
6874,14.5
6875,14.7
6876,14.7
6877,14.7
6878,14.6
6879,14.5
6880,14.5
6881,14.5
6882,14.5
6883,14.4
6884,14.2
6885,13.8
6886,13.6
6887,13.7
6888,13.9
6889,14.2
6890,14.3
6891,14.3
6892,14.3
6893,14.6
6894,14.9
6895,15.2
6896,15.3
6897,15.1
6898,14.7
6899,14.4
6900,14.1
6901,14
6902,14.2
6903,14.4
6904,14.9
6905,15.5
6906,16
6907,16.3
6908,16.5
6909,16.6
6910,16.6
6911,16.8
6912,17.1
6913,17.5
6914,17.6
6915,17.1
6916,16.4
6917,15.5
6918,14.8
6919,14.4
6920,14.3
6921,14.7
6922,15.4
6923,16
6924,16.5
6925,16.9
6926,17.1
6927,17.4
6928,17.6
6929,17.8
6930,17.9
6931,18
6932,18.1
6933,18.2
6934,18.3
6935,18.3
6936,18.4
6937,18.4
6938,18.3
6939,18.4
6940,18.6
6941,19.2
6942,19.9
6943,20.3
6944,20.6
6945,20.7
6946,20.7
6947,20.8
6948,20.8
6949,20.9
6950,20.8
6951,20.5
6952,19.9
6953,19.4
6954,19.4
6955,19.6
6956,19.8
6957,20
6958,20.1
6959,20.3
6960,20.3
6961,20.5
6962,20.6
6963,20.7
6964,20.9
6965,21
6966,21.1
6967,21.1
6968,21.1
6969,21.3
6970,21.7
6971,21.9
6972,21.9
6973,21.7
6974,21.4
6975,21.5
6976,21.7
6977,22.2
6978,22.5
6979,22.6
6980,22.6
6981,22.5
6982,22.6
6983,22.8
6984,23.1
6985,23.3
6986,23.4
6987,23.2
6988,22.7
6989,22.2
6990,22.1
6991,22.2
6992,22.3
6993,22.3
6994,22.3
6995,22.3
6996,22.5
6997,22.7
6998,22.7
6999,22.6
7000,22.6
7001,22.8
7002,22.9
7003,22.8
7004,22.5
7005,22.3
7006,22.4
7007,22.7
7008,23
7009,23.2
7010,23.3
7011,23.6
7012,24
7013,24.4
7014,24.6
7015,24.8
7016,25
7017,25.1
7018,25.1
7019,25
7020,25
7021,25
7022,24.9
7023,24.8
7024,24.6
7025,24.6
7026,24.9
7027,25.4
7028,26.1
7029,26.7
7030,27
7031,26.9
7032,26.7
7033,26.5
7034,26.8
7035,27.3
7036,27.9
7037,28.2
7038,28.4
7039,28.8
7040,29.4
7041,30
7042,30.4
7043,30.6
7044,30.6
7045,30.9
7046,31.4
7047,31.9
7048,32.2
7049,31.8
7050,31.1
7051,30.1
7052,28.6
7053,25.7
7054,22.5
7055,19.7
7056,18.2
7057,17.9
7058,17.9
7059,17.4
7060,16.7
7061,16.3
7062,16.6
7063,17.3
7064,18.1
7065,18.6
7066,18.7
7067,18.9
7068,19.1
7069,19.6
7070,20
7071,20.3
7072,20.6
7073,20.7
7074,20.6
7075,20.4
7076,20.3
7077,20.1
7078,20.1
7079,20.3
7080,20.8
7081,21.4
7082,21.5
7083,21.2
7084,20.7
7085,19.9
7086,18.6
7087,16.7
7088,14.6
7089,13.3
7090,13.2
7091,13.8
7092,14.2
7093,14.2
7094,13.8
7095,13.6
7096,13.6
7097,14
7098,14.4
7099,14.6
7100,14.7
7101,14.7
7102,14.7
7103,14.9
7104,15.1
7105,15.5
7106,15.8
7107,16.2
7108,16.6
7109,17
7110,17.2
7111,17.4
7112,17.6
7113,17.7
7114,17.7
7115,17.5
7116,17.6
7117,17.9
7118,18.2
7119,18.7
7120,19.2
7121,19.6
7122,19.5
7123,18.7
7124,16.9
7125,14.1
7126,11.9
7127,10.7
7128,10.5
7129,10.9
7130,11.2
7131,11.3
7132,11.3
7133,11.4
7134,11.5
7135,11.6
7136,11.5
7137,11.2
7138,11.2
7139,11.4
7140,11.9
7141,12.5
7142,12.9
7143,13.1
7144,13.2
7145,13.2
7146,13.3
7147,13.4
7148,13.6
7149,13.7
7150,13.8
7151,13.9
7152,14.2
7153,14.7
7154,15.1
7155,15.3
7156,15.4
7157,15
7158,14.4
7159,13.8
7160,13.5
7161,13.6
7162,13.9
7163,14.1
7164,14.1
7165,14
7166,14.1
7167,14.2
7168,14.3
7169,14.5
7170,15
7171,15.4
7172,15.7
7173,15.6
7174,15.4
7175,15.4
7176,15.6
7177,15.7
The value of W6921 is -0.20 mag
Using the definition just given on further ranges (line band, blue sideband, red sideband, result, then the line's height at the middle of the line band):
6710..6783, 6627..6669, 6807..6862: 0.16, 13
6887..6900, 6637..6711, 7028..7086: 0.28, 18.9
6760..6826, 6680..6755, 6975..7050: 0.24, 14.6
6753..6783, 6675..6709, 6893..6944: 0.11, 13.4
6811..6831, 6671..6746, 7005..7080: 0.29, 15.6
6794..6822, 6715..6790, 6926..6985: 0.18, 13.7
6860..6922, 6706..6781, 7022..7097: 0.13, 16.5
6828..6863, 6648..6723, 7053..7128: 0.10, 14.1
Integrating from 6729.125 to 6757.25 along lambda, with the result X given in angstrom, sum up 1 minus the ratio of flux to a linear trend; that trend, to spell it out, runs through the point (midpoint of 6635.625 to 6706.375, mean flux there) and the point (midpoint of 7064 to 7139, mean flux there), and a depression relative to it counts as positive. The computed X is 4.5 angstrom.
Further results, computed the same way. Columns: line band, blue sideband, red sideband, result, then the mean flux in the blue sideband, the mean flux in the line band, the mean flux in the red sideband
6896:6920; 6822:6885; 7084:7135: -3.6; 13.1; 15.6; 15.3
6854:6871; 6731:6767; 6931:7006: 4.0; 11.3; 12.6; 21.1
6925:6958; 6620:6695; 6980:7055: 5.1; 13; 19.2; 25.3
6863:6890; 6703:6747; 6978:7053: 6.8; 11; 13.8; 25.3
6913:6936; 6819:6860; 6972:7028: 1.9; 12.6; 16.8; 23.2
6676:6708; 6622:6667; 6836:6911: 4.7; 13.6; 11.7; 13.8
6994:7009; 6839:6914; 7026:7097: -2.4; 14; 22.6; 22.2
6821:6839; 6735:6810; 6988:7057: 2.6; 11.5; 12.6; 25.4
